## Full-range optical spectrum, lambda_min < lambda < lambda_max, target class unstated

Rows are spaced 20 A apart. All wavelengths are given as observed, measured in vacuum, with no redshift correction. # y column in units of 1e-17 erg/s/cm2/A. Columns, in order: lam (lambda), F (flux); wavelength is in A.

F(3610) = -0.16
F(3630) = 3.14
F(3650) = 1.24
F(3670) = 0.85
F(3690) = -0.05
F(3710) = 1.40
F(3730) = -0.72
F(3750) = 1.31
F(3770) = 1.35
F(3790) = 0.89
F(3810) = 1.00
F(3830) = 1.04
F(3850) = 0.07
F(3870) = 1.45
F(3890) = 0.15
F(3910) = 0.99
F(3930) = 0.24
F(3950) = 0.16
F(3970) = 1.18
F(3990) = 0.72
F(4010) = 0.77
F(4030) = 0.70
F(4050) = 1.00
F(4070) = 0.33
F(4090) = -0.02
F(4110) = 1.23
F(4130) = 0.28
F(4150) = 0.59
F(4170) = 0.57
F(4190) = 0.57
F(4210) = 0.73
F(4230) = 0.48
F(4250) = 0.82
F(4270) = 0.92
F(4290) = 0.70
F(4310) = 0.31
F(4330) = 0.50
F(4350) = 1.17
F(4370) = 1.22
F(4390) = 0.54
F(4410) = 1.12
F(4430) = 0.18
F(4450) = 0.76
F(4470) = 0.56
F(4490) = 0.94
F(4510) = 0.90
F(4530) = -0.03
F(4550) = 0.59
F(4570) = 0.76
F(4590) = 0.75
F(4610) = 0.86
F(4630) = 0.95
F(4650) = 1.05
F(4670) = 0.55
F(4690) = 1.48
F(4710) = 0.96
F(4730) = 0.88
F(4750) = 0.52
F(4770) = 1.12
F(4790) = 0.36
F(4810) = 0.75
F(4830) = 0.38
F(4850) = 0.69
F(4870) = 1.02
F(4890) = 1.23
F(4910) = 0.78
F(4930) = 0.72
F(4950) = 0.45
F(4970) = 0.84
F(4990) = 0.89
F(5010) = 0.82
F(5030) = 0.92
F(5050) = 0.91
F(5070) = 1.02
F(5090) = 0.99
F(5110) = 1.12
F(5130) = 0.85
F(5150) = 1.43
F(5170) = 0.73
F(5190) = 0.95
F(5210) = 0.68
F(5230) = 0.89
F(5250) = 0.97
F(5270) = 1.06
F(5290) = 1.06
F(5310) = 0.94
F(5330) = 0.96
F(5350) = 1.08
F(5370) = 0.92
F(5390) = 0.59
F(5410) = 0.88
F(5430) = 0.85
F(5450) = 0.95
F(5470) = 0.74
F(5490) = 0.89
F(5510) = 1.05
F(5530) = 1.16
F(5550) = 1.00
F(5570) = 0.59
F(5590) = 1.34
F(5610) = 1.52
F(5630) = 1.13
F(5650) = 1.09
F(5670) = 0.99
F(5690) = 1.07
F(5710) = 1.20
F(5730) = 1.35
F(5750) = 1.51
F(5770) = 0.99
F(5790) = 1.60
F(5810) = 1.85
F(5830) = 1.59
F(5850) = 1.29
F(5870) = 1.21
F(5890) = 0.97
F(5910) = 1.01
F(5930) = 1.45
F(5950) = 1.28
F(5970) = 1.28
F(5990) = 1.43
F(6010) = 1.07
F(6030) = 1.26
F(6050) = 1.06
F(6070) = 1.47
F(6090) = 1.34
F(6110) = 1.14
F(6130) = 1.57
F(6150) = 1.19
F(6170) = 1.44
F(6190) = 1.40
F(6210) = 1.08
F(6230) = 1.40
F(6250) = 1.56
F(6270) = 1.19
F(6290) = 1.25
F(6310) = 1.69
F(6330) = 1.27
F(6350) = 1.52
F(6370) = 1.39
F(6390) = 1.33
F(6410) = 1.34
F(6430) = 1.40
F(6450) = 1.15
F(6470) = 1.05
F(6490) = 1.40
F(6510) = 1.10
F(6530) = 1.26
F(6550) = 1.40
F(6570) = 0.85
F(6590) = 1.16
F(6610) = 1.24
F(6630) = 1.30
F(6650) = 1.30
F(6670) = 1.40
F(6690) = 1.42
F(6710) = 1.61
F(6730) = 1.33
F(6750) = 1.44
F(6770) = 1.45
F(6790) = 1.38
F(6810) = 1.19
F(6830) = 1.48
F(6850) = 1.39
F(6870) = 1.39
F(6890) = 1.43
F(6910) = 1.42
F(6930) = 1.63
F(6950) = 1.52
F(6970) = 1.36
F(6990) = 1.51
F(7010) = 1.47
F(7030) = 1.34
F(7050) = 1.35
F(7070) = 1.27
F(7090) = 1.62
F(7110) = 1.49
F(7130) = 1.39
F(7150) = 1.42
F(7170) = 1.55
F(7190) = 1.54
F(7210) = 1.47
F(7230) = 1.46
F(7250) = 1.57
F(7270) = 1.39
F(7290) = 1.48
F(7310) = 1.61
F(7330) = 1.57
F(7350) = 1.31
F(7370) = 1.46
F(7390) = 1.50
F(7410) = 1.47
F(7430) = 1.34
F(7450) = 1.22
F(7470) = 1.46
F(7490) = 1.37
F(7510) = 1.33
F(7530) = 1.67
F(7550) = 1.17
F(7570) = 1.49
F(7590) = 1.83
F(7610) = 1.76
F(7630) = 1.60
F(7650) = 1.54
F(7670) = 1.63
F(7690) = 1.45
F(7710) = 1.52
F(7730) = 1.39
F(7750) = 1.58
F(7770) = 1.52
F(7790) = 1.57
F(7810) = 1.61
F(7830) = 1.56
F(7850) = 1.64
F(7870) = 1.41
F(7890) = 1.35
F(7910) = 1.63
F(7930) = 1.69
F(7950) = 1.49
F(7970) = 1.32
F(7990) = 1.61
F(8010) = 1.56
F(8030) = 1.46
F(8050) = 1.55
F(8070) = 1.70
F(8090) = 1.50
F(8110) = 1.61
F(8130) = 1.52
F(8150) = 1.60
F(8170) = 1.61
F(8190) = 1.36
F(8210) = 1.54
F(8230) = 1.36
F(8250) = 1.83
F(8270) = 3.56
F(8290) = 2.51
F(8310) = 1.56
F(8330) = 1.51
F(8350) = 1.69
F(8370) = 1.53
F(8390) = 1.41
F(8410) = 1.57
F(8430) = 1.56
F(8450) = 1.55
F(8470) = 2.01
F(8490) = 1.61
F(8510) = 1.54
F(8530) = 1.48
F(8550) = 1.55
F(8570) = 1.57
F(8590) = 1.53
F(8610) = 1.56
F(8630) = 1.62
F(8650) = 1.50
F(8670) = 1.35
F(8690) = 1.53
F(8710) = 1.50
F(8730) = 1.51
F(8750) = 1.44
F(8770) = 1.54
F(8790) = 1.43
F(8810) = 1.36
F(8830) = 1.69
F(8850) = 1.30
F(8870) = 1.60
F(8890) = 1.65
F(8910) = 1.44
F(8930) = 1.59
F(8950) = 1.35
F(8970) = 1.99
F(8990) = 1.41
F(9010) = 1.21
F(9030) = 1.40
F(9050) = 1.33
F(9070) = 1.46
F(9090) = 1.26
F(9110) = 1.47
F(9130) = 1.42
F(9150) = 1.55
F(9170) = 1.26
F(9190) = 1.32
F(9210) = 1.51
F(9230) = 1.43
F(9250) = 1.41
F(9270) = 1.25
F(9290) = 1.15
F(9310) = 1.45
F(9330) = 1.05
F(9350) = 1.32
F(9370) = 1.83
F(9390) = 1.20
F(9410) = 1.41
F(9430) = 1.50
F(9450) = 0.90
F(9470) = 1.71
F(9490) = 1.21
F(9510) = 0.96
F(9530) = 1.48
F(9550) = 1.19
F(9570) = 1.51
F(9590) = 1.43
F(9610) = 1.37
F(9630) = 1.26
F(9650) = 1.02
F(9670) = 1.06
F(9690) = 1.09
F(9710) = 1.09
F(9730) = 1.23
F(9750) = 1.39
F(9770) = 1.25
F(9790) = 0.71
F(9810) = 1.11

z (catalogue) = 0.260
